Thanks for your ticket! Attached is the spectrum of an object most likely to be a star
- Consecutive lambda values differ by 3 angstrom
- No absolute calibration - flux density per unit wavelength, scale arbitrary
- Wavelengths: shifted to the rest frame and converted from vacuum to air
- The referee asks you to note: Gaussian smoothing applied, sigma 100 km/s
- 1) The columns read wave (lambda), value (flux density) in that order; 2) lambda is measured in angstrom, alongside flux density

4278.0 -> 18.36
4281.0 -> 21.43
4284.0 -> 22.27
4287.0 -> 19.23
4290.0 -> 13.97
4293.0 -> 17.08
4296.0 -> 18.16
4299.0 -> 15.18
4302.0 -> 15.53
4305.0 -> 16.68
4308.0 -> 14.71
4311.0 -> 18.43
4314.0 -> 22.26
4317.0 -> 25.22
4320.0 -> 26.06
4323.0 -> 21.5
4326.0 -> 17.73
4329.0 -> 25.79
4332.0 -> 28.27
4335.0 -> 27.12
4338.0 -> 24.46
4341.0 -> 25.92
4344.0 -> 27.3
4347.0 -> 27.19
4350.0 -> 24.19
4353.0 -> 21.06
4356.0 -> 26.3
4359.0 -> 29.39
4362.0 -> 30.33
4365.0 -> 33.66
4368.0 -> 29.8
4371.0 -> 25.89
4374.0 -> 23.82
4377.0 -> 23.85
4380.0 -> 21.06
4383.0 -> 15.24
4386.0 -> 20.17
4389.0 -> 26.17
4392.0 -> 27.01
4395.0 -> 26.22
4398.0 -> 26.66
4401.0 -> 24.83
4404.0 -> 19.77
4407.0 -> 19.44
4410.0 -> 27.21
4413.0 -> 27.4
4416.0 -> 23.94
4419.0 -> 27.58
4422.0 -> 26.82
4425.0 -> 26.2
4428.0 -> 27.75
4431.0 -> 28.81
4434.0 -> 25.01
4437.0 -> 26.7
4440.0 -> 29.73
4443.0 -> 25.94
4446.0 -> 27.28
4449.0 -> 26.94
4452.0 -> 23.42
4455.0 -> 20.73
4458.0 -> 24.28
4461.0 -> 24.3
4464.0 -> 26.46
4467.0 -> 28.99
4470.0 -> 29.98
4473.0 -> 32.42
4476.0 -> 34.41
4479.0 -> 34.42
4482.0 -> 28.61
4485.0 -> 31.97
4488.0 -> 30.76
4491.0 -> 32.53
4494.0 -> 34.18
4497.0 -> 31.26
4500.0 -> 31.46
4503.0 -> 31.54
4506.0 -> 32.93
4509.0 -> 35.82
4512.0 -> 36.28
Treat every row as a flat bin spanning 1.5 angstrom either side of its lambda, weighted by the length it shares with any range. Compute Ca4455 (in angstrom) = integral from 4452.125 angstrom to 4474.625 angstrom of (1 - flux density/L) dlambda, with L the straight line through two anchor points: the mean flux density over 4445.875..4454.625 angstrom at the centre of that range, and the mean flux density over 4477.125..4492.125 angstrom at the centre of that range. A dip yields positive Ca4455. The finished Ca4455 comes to 0.88 angstrom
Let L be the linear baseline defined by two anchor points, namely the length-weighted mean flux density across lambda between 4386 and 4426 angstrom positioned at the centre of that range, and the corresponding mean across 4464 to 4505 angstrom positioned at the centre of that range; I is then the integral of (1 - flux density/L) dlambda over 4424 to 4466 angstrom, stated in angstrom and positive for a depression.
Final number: 3.33 angstrom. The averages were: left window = 25.1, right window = 31.6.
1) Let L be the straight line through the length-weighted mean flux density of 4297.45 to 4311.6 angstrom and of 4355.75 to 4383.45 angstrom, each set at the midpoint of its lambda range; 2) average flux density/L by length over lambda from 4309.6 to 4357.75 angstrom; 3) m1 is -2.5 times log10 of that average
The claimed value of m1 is -0.19 mag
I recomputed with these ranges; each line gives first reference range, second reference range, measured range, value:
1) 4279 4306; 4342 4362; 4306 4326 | 0.2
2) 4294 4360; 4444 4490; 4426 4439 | -0.1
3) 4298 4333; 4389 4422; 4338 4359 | -3.1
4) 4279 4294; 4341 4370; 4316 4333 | -0.2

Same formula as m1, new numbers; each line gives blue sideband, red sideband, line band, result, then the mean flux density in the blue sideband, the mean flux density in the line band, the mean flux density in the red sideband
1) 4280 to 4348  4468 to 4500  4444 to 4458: 0.21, 21.3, 24.6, 32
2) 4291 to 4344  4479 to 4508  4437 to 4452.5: 0.08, 21.3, 26.9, 31.9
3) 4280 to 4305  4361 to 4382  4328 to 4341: -0.18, 17.7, 26.4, 26.6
